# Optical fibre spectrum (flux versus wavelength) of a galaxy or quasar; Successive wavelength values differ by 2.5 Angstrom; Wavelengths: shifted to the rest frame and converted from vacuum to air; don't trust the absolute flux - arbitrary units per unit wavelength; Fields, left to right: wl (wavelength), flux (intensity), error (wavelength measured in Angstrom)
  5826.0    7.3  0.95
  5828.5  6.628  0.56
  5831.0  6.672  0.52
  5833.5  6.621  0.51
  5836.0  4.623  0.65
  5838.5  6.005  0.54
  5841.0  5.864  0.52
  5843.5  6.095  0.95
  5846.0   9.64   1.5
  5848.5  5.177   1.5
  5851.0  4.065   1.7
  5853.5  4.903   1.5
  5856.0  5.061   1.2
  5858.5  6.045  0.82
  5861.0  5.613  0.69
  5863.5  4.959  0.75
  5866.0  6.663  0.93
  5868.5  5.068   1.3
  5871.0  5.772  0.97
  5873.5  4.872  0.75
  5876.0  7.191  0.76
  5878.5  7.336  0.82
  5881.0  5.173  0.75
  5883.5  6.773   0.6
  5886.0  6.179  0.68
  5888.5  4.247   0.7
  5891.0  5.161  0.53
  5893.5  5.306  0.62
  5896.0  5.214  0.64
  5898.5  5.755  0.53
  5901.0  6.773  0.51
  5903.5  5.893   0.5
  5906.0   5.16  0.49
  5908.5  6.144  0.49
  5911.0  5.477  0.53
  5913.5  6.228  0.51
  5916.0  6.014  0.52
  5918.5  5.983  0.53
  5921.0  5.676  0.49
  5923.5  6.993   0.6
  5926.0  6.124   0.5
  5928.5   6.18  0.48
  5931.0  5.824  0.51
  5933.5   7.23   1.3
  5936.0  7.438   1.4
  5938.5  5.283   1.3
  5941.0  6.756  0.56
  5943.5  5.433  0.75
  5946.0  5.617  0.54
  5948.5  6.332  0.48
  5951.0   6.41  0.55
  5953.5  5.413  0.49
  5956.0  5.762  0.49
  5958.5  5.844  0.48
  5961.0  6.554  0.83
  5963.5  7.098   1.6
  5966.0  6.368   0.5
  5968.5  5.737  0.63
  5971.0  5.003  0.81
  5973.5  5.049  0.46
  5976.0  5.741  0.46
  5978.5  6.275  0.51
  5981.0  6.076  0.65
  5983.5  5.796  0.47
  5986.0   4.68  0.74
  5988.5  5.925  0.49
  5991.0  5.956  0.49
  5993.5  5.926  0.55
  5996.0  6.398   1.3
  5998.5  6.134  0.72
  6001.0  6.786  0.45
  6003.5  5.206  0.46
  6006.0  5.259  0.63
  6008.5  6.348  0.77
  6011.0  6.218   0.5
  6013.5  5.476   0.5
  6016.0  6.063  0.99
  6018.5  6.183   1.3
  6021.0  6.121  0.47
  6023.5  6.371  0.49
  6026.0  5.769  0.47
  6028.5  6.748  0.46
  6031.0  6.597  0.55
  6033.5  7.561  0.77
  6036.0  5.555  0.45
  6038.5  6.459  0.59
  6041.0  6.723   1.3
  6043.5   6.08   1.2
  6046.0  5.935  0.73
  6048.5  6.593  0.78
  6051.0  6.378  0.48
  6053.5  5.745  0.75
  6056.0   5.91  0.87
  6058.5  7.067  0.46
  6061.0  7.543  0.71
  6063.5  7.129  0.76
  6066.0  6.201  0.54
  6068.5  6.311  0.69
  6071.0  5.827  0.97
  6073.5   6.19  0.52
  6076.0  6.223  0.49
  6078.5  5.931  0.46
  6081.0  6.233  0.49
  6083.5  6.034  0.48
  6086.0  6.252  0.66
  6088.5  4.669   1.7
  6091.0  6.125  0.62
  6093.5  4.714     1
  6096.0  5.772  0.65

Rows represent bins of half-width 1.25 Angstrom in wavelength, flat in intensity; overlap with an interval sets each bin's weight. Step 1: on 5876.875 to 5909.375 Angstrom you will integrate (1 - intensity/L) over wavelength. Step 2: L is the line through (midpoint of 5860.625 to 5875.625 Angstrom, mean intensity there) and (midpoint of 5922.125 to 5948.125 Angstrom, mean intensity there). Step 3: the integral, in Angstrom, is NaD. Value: 0.3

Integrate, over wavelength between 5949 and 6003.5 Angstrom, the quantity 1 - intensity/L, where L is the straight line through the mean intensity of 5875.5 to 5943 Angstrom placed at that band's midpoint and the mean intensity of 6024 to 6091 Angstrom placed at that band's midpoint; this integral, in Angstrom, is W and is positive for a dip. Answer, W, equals 1.9 Angstrom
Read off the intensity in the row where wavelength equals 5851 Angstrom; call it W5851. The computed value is 4.065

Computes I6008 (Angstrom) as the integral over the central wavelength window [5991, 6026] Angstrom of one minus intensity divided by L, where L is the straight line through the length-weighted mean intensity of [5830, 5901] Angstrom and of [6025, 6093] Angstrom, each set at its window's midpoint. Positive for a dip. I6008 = 0.7 Angstrom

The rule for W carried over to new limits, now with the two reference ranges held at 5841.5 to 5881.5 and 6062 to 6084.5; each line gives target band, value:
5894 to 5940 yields -0.8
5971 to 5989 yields 1.4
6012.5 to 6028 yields 0.3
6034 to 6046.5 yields -0.1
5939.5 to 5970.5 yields -0.2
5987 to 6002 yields -0.1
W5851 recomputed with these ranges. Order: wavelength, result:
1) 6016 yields 6.063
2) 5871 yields 5.772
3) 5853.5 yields 4.903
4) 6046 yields 5.935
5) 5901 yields 6.773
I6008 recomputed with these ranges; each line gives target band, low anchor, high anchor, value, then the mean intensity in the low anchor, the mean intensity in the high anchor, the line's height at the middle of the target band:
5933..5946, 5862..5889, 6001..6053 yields -0.6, 5.88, 6.19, 6.01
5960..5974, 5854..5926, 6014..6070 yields 0.2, 5.81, 6.4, 6.11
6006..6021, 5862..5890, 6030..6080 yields 0.6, 5.83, 6.4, 6.27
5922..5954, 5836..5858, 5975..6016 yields -2.2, 5.79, 5.89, 5.85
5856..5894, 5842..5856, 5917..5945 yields 1.7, 5.89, 6.26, 6.01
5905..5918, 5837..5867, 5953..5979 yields 0.1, 5.82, 5.9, 5.86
